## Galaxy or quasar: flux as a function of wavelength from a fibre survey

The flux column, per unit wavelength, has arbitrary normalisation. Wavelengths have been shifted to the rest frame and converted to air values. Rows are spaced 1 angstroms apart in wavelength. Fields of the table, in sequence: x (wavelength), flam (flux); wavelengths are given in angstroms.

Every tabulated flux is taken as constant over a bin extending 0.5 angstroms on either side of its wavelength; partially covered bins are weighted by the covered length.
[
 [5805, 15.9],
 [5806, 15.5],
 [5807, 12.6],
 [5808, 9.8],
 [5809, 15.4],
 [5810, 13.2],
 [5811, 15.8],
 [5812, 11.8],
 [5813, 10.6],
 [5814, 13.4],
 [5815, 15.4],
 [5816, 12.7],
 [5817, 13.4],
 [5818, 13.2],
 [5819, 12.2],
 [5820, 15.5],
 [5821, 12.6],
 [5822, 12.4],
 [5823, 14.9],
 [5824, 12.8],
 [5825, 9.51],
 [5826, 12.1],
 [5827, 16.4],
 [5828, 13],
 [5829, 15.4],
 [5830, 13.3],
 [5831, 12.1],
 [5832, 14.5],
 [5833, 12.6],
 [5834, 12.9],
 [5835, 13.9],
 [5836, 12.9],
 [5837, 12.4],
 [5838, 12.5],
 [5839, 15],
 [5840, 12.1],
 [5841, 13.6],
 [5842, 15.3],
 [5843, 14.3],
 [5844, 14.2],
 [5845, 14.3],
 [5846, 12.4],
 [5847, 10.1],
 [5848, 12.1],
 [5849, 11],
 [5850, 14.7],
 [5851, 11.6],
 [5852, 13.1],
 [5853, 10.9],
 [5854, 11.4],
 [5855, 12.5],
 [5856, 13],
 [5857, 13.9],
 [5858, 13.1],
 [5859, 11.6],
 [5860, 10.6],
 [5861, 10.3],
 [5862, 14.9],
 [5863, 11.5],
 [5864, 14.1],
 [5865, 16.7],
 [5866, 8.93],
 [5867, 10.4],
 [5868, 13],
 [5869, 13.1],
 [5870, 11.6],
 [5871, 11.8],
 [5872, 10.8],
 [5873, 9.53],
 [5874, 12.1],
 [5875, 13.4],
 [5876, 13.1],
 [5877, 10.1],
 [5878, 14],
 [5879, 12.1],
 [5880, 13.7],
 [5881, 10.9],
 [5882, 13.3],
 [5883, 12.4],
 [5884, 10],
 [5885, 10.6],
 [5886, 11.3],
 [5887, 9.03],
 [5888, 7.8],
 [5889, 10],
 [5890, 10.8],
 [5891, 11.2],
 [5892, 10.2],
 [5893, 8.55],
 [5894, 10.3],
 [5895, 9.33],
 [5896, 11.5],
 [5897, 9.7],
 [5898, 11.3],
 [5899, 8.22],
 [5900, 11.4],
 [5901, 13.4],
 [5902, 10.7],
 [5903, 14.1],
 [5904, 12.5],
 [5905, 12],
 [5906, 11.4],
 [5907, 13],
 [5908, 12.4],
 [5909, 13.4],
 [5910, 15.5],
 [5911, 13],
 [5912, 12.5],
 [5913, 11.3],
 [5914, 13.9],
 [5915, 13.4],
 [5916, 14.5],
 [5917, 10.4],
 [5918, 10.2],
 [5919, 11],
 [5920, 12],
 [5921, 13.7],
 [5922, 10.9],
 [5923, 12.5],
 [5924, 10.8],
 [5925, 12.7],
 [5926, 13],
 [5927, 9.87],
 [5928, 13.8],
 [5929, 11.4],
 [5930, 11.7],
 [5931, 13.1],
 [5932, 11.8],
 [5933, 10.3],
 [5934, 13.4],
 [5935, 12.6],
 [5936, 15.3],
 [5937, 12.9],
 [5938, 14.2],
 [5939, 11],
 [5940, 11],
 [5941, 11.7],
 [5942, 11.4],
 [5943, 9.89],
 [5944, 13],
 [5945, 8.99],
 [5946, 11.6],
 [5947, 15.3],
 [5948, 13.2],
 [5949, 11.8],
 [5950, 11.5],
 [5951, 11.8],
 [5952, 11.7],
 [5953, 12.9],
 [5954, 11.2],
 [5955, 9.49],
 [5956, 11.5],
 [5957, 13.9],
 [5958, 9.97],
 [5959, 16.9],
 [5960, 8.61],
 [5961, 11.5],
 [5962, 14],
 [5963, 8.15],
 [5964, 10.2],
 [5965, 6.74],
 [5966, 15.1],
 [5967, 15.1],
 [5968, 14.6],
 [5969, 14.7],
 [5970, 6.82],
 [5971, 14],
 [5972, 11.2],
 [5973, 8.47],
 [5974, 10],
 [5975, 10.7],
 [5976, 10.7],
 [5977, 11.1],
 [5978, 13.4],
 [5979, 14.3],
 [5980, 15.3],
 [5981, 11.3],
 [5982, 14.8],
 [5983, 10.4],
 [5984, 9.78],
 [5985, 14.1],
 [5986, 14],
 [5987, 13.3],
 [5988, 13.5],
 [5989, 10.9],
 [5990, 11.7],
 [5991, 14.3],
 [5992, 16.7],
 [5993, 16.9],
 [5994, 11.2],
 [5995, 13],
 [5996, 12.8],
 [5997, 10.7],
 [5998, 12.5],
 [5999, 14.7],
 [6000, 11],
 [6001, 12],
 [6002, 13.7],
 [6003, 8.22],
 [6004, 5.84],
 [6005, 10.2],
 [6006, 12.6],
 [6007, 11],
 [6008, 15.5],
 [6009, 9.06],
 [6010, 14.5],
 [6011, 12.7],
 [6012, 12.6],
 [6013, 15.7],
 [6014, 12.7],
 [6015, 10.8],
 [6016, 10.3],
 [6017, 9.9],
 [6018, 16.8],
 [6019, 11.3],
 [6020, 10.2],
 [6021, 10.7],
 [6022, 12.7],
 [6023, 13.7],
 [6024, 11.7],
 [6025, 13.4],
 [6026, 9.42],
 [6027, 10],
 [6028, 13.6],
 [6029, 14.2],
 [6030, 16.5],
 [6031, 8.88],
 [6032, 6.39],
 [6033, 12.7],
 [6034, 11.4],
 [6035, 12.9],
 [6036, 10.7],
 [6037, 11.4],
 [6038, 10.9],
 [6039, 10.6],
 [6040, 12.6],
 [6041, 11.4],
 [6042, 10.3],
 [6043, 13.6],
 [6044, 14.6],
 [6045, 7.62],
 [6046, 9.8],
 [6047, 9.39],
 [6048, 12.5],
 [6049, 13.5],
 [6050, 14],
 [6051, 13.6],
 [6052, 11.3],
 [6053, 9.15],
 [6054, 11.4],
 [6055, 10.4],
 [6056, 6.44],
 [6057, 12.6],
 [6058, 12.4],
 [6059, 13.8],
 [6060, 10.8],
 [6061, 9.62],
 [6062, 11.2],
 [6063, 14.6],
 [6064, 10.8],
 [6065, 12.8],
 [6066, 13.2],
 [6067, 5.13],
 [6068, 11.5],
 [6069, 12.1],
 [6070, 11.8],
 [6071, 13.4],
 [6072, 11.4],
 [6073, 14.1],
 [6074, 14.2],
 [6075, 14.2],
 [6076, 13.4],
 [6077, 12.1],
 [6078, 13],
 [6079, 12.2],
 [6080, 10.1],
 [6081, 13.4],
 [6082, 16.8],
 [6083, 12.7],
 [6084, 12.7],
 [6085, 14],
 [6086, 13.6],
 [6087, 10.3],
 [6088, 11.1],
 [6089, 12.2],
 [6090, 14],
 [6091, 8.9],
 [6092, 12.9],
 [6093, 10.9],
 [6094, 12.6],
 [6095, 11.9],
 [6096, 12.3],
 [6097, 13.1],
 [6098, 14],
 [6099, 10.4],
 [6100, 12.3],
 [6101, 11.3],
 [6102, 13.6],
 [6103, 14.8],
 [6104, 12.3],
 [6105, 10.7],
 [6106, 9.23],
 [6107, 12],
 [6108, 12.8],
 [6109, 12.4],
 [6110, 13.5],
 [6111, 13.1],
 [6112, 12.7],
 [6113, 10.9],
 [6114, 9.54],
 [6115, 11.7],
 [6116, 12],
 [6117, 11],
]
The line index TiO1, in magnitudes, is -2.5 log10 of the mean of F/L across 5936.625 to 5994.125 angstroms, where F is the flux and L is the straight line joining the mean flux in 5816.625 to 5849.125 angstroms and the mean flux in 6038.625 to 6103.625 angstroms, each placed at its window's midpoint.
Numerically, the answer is 0.04 mag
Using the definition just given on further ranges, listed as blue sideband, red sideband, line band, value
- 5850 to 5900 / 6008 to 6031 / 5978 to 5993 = -0.10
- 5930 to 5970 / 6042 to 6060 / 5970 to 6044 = -0.03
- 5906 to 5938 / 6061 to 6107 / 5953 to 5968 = 0.06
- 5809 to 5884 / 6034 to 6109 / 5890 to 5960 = 0.05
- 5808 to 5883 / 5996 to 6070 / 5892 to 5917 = 0.05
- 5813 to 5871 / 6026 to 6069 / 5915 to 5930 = 0.03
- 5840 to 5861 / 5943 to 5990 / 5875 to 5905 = 0.12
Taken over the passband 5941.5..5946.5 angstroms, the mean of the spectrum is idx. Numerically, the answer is 11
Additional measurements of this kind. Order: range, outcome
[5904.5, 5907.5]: 12.1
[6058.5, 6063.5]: 12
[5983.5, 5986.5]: 12.6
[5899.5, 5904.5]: 12.4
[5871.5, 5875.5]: 11.5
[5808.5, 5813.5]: 13.4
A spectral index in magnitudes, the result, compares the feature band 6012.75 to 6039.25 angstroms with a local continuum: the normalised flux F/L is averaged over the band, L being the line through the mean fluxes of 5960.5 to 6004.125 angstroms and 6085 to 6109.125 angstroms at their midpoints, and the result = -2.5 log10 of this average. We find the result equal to 0.03 mag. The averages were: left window 12.2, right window 12.1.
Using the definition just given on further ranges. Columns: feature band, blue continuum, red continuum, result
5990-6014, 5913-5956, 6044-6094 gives -0.044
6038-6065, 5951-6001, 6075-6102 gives 0.082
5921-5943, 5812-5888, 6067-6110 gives 0.032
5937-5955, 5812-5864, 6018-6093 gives 0.051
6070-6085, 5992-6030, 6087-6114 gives -0.086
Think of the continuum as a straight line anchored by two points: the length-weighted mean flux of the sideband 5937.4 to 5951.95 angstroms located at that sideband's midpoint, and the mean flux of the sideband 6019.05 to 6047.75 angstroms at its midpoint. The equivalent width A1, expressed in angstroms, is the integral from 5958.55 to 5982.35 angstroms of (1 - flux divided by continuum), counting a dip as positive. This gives -0.4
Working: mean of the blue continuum 11.9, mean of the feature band 12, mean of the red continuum 11.5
